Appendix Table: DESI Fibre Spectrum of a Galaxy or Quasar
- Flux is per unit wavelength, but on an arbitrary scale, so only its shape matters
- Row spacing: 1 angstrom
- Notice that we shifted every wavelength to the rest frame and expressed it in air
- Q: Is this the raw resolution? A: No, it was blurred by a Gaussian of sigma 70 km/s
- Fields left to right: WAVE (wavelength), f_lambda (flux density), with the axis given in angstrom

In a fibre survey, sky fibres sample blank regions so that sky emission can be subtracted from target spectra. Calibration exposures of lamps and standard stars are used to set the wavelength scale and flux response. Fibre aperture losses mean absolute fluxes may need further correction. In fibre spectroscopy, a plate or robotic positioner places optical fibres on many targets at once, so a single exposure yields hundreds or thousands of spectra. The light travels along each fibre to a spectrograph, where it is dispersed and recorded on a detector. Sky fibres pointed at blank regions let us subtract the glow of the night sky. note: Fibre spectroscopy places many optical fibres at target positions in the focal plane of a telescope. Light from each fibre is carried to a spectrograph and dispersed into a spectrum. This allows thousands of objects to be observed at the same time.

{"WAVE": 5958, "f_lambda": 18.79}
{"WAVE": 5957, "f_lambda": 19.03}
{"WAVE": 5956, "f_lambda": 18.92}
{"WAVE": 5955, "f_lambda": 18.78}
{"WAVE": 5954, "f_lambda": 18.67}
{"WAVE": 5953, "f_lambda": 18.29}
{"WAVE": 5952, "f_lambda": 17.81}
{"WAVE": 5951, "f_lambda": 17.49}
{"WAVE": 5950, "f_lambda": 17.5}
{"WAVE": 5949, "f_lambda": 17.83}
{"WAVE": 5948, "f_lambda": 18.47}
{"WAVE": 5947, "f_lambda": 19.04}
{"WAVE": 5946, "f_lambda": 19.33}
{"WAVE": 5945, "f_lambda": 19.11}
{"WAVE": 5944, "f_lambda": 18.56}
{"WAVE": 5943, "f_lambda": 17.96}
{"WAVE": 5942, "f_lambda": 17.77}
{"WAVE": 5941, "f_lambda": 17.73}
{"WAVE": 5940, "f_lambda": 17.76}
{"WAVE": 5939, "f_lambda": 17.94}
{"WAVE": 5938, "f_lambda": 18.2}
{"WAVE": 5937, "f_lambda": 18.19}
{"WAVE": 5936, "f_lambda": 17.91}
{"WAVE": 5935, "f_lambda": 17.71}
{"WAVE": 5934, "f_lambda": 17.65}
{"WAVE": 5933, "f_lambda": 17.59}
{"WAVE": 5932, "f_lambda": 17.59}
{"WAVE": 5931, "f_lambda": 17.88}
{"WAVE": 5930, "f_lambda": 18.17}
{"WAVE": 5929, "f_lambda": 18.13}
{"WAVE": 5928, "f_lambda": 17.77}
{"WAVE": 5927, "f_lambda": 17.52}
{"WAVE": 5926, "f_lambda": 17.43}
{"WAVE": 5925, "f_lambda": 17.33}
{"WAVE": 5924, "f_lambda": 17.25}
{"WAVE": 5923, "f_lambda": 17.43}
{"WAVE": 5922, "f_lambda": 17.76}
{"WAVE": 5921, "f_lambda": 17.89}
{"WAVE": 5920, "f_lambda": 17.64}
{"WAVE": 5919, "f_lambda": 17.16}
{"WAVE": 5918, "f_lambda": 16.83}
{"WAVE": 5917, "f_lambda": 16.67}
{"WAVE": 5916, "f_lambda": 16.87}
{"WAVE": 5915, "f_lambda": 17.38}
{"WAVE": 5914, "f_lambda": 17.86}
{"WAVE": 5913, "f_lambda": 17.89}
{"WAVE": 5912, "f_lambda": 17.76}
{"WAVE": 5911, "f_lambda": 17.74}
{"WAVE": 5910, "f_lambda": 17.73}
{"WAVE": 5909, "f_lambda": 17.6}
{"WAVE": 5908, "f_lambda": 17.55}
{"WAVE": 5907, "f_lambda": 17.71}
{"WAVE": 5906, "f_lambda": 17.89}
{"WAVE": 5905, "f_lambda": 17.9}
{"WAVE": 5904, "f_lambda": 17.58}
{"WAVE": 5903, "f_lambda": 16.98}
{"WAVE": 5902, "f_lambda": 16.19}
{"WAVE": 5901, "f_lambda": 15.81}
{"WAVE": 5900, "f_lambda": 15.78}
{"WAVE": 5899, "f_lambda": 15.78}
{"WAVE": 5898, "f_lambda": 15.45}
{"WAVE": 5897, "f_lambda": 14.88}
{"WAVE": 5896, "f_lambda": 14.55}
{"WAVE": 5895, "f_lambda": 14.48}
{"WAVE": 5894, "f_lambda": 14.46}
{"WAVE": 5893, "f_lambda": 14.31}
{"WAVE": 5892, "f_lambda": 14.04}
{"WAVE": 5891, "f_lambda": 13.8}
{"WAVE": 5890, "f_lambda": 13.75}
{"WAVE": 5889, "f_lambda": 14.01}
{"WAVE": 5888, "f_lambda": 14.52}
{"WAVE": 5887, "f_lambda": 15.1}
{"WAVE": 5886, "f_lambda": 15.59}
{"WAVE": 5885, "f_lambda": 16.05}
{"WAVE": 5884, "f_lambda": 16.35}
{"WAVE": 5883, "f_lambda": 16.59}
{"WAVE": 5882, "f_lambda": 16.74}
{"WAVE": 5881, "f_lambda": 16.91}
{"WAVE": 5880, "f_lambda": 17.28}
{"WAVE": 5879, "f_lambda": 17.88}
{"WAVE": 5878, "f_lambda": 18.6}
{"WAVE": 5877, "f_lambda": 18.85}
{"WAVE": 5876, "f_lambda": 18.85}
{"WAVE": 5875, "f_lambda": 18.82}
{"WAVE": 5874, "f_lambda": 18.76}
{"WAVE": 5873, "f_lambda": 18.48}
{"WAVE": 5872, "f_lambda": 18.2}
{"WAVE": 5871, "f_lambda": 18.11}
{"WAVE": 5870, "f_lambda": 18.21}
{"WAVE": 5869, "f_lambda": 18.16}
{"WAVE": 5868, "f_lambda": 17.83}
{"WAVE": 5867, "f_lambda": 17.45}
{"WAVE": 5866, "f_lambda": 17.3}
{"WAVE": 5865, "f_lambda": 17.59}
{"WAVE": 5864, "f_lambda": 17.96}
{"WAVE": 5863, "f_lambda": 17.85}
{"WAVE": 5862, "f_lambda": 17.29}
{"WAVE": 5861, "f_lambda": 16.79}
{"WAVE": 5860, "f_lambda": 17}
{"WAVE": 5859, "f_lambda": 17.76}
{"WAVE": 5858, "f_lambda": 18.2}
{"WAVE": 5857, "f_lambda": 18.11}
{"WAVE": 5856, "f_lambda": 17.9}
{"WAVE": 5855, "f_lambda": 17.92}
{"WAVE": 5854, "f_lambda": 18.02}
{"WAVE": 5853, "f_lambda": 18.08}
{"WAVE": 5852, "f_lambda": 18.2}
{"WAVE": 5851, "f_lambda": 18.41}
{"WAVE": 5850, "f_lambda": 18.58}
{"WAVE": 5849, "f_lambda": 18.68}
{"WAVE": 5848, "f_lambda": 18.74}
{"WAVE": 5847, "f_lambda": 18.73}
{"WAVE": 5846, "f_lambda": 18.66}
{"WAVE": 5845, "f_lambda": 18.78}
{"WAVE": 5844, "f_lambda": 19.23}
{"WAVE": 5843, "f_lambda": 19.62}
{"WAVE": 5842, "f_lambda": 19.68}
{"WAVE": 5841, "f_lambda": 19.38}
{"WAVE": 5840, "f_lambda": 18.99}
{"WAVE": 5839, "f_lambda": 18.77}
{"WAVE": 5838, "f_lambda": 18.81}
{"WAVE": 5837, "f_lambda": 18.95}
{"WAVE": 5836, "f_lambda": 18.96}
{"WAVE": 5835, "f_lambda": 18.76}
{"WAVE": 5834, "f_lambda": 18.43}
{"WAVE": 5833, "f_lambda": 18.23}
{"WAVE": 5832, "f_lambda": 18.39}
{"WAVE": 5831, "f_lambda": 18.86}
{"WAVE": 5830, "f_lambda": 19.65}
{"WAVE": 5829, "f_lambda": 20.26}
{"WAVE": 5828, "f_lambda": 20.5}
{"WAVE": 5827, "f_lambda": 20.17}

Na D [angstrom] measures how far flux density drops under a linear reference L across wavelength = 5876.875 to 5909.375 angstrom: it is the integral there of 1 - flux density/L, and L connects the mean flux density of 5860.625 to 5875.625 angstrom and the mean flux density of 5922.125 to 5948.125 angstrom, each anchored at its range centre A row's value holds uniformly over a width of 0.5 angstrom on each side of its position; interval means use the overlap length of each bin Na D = 3.4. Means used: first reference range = 17.9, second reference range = 18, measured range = 16.1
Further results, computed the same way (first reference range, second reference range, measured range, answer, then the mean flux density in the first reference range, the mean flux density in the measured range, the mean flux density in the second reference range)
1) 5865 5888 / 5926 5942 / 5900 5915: 0.25 angstrom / 17.5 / 17.4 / 17.8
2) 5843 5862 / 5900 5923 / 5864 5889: 0.70 angstrom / 18.2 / 17.4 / 17.3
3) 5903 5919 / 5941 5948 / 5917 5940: 0.50 angstrom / 17.5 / 17.7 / 18.6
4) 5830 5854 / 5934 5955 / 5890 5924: 3.39 angstrom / 18.8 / 16.6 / 18.2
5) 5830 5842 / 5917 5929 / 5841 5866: 0.44 angstrom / 18.8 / 18.2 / 17.5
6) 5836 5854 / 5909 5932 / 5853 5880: 0.69 angstrom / 18.8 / 18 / 17.6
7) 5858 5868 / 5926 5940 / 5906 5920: 0.22 angstrom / 17.5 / 17.5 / 17.8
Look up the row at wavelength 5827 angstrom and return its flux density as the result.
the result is 20.17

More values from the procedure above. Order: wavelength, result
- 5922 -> 17.76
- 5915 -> 17.38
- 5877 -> 18.85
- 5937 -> 18.19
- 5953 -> 18.29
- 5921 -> 17.89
